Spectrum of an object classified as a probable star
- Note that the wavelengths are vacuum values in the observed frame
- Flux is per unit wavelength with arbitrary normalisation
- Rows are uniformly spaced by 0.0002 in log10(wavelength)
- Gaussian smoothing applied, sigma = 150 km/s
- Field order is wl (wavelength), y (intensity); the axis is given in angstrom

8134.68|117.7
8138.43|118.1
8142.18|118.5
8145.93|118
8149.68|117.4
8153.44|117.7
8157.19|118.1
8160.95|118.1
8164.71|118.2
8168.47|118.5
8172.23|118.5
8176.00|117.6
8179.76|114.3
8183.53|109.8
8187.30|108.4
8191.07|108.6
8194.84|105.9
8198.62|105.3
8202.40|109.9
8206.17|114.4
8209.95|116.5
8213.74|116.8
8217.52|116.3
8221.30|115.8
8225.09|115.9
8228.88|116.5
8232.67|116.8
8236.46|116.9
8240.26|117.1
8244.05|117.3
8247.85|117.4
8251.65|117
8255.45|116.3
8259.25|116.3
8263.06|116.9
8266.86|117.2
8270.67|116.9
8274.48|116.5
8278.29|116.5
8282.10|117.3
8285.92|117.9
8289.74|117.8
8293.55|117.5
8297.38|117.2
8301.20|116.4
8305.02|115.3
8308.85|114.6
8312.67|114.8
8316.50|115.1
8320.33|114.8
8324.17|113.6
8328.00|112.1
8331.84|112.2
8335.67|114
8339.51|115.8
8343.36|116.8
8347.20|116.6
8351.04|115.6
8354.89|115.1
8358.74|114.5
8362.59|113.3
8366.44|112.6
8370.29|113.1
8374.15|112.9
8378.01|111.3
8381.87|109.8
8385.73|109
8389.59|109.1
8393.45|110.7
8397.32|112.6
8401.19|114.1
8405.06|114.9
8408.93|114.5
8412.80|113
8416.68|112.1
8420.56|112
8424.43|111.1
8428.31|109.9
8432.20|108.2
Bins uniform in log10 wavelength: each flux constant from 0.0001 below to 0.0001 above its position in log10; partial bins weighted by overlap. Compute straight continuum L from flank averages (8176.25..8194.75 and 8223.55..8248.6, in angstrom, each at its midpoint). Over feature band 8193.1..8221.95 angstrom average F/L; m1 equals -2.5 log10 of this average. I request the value 0.01 mag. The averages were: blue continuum 111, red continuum 117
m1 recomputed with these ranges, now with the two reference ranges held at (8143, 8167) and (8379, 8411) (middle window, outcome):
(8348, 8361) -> -0.02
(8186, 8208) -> 0.08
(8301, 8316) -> -0.01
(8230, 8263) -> -0.01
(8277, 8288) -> -0.02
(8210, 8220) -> 0.00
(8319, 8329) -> 0.00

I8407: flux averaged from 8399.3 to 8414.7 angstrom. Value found 114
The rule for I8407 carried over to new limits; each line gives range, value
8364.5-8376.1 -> 113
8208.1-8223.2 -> 116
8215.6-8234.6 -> 116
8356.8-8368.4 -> 114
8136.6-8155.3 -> 118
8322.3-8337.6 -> 113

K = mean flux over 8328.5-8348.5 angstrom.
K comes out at 115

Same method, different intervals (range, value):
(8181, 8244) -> 113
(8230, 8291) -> 117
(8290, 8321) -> 116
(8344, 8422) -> 113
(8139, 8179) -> 118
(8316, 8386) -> 114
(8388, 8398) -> 111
